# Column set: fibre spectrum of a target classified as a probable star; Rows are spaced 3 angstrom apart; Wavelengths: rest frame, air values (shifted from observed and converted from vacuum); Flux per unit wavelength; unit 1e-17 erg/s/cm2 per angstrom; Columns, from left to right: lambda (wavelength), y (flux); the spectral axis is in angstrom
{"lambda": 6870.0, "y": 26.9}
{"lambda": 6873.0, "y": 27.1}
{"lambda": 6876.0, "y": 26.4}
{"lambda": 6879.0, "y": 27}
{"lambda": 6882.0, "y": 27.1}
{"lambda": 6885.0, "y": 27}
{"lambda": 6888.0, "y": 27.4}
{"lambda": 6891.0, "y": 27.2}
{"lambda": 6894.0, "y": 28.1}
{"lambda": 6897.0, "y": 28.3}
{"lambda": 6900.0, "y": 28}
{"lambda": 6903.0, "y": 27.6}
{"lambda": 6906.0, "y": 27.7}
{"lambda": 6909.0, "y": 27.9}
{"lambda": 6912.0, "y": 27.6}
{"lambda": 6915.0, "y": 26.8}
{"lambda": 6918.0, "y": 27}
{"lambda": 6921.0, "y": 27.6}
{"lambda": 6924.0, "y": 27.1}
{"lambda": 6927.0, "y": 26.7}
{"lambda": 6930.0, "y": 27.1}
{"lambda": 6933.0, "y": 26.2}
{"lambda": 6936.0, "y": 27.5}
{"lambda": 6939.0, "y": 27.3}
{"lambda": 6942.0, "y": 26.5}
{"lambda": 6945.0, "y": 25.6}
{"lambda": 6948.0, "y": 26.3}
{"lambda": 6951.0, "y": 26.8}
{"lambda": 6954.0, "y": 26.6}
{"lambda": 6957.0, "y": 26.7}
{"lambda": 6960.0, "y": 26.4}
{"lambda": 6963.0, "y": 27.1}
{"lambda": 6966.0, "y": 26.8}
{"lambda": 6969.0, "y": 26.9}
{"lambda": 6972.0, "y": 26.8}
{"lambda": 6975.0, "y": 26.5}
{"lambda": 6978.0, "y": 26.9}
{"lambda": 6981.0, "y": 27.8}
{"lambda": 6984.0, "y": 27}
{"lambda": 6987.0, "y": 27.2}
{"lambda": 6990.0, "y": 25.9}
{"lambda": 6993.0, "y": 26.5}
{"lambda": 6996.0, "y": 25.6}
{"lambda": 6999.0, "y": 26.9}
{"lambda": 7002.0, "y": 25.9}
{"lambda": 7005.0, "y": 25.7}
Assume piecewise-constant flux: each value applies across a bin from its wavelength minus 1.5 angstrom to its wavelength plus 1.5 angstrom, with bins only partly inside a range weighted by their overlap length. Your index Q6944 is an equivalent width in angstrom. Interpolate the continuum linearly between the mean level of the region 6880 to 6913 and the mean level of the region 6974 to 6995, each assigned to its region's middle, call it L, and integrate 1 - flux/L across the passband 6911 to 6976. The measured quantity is 0.9 angstrom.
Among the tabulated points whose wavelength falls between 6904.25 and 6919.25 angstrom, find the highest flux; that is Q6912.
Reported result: 27.9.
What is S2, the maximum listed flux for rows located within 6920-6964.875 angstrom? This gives 27.6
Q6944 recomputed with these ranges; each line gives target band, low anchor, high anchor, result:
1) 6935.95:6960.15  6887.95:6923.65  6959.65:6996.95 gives 0.5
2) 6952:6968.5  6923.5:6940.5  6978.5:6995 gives 0.1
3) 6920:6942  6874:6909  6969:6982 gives 0.2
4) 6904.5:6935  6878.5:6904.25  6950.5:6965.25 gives 0.0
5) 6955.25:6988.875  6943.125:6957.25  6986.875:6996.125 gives -0.7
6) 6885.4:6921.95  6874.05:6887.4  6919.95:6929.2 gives -0.8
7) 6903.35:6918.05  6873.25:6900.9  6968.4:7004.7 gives -0.1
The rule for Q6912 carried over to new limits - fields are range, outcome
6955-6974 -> 27.1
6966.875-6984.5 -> 27.8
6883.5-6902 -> 28.3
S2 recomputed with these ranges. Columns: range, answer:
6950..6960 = 26.8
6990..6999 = 26.9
